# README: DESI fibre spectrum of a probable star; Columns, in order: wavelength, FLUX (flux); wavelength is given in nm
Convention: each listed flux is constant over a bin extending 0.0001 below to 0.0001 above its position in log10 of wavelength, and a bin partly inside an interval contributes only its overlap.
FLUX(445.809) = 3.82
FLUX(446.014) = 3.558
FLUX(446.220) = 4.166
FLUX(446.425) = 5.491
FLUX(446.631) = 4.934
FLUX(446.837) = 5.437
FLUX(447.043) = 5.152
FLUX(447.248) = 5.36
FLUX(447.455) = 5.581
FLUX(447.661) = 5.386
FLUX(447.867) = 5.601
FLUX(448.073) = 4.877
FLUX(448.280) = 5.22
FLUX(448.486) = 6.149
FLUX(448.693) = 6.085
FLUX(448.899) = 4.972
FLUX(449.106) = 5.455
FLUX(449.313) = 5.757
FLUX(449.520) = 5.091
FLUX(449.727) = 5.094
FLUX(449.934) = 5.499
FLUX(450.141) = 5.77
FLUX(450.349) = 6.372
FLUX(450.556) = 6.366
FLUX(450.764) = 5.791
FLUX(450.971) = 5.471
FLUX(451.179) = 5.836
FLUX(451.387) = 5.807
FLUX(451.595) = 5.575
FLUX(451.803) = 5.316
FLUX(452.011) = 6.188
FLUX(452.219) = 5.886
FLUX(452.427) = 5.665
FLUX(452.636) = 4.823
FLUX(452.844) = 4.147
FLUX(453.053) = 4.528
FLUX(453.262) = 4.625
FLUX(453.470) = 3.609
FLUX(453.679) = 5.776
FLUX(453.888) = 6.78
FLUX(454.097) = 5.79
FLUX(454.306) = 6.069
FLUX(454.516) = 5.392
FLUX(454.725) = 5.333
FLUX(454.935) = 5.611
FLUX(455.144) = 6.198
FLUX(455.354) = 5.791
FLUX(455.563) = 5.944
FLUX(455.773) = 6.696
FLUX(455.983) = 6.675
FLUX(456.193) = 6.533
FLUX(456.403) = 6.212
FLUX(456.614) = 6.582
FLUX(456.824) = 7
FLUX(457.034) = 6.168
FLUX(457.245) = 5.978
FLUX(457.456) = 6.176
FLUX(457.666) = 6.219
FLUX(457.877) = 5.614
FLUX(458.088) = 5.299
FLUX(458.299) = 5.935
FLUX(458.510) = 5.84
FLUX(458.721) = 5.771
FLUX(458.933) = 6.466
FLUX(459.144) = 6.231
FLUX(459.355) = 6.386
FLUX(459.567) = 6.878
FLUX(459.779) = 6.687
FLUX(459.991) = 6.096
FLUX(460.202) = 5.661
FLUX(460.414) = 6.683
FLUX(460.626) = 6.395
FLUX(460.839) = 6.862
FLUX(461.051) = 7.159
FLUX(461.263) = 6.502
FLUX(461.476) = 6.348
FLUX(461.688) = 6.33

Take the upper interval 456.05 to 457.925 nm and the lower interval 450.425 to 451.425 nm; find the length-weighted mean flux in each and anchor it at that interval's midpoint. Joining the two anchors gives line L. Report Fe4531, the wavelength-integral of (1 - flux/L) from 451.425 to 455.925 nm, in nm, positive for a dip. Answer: 0.40 nm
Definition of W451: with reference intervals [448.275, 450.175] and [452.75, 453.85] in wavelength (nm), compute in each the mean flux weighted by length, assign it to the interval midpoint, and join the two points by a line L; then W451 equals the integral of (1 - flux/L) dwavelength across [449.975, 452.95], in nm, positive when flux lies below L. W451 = -0.34 nm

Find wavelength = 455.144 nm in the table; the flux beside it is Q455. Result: 6.198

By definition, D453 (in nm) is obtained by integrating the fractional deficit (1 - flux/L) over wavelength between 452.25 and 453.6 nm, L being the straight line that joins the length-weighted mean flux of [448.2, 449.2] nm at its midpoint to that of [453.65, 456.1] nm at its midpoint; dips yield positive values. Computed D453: 0.28 nm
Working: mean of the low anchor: 5.59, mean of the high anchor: 6.01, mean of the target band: 4.66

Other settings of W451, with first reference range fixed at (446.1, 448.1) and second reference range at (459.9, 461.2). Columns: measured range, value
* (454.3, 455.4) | 0.04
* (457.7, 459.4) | 0.10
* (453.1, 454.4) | 0.10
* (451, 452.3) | -0.03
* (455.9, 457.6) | -0.08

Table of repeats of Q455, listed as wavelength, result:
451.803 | 5.316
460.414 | 6.683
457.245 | 5.978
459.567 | 6.878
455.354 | 5.791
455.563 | 5.944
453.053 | 4.528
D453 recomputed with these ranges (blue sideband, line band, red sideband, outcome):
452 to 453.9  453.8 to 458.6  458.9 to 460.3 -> -0.332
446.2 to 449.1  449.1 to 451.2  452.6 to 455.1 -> -0.150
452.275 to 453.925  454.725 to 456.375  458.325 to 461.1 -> -0.203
